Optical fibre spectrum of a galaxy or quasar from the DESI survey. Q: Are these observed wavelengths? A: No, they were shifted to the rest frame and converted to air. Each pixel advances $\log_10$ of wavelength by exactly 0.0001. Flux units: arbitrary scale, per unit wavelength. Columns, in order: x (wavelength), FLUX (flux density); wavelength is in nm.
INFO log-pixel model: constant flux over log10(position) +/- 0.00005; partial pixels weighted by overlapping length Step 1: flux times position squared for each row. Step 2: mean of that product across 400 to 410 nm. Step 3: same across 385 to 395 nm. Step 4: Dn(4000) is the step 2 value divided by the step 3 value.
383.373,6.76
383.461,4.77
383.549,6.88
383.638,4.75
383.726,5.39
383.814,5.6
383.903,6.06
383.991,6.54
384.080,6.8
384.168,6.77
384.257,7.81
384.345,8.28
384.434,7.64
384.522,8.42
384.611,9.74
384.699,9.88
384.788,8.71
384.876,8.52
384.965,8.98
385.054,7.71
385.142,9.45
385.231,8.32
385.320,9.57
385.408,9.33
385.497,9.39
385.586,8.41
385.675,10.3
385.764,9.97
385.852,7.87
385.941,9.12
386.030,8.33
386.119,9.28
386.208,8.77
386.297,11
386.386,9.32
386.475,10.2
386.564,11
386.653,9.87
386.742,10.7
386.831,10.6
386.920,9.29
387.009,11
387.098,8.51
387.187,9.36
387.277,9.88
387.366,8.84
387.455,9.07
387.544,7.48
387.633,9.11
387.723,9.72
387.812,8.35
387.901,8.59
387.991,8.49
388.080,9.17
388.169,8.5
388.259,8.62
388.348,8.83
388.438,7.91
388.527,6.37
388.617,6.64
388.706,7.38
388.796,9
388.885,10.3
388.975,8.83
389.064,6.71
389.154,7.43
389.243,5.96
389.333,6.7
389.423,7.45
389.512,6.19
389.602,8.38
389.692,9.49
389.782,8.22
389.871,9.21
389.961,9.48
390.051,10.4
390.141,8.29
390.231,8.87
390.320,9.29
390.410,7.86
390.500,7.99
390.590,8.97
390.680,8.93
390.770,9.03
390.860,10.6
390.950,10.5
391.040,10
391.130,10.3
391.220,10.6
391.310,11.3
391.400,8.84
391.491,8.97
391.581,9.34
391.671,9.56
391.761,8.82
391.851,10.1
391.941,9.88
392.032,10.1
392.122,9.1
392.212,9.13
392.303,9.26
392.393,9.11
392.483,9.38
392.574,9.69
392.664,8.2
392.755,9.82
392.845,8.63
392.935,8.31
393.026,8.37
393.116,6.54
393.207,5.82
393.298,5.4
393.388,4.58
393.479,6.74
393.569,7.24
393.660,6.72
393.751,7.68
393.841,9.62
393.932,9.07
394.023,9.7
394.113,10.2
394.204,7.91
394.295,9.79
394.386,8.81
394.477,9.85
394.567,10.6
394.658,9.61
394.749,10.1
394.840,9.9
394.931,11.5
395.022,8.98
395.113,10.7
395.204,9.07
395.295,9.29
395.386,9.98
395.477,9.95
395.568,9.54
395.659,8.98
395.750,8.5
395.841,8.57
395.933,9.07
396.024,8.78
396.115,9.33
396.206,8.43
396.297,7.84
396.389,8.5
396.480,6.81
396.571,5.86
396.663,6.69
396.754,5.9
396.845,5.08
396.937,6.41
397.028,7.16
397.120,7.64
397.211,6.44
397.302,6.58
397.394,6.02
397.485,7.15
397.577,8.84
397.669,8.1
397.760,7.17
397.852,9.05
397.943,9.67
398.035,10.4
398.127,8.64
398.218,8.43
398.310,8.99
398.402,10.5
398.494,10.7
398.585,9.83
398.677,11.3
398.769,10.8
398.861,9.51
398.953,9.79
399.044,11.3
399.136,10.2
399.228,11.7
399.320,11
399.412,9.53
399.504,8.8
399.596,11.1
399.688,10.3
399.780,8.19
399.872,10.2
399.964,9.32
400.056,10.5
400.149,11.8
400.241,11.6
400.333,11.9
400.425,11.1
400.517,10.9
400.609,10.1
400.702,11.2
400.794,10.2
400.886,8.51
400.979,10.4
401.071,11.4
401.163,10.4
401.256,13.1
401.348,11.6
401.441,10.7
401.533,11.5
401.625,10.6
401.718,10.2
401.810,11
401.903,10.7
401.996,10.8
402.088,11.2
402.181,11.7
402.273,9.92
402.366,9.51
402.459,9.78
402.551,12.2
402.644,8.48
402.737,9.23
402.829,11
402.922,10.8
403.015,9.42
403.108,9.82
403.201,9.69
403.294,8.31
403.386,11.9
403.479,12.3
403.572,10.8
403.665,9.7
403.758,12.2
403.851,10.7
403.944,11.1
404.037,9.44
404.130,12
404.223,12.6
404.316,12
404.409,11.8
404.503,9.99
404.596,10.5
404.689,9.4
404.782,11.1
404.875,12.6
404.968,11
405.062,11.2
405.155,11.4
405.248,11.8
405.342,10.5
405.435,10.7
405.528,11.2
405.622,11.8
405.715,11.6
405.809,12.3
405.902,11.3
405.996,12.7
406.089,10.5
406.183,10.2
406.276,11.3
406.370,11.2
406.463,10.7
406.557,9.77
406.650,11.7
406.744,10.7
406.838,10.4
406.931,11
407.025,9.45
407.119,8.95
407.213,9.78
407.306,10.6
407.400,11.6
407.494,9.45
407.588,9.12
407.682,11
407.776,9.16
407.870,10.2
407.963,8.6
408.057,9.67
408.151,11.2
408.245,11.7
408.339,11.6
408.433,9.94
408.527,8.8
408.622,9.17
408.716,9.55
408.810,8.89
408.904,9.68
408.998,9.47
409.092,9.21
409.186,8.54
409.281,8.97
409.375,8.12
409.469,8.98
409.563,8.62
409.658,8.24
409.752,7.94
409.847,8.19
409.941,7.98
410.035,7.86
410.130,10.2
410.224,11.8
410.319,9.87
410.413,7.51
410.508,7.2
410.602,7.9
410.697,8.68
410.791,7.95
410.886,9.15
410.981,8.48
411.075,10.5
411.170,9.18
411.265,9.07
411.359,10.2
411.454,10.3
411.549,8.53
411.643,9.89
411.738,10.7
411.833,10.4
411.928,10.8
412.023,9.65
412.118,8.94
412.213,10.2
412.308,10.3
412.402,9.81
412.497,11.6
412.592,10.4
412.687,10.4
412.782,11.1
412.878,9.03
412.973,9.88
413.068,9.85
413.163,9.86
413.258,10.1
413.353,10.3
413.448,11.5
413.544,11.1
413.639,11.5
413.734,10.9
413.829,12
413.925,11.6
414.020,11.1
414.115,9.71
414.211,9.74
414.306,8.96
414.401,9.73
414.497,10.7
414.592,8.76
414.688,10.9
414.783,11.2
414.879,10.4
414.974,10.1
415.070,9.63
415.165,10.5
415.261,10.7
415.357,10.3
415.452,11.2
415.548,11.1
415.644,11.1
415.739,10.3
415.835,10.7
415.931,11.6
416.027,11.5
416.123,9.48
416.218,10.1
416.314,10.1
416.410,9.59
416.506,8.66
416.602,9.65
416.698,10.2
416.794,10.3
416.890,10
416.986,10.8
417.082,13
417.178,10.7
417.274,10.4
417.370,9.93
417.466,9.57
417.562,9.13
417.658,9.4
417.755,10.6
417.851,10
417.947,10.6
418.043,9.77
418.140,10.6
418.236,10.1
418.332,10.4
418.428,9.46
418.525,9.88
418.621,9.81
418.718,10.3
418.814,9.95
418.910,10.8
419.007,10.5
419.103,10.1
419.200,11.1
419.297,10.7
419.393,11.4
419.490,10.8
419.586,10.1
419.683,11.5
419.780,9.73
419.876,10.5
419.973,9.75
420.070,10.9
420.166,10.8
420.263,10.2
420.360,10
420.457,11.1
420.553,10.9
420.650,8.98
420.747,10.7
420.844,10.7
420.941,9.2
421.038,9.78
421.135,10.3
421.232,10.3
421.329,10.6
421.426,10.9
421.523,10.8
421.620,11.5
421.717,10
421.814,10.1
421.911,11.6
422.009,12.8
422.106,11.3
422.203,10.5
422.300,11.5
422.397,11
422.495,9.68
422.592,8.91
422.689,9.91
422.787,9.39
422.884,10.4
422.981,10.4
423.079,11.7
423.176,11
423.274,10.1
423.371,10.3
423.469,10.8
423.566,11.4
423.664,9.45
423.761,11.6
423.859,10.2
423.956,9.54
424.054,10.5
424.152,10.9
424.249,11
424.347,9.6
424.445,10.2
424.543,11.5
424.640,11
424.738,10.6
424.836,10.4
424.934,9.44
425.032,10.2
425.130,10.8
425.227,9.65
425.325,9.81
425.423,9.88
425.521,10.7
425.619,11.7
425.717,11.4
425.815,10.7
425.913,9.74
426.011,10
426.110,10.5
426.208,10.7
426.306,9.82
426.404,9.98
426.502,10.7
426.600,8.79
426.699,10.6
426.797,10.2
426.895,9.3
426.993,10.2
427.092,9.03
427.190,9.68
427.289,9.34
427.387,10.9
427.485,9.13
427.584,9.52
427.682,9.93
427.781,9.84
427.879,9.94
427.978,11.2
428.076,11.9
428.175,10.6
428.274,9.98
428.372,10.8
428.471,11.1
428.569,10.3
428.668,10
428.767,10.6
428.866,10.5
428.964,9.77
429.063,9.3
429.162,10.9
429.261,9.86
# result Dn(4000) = 1.3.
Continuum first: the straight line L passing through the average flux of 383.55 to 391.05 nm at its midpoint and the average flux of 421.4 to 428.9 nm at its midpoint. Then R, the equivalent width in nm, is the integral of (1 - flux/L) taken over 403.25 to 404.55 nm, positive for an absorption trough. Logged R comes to -0.23 nm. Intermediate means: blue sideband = 8.6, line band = 11.1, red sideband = 10.4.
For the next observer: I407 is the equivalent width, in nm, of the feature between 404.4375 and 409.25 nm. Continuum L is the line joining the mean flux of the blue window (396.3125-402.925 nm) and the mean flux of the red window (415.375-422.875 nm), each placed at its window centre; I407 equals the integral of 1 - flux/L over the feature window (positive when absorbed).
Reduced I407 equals -0.27 nm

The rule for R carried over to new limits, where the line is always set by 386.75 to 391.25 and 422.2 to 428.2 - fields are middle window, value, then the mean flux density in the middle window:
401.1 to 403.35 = -0.29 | 10.5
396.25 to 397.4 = 0.30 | 6.71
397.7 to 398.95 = -0.06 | 9.6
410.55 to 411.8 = 0.06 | 9.28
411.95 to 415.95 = -0.25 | 10.4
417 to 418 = -0.04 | 10.4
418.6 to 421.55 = -0.10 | 10.4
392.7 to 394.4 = 0.19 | 7.93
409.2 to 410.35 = 0.09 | 8.87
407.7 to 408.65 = -0.05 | 10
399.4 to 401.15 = -0.22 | 10.4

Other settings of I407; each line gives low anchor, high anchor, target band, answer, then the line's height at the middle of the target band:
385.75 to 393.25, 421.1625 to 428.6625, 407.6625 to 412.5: 0.195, 9.79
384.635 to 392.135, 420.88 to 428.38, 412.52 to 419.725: -0.239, 10.1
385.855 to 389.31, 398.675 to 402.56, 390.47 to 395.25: 0.261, 9.57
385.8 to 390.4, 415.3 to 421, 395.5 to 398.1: 0.393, 9.23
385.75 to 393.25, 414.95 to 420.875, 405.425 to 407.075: -0.213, 9.77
